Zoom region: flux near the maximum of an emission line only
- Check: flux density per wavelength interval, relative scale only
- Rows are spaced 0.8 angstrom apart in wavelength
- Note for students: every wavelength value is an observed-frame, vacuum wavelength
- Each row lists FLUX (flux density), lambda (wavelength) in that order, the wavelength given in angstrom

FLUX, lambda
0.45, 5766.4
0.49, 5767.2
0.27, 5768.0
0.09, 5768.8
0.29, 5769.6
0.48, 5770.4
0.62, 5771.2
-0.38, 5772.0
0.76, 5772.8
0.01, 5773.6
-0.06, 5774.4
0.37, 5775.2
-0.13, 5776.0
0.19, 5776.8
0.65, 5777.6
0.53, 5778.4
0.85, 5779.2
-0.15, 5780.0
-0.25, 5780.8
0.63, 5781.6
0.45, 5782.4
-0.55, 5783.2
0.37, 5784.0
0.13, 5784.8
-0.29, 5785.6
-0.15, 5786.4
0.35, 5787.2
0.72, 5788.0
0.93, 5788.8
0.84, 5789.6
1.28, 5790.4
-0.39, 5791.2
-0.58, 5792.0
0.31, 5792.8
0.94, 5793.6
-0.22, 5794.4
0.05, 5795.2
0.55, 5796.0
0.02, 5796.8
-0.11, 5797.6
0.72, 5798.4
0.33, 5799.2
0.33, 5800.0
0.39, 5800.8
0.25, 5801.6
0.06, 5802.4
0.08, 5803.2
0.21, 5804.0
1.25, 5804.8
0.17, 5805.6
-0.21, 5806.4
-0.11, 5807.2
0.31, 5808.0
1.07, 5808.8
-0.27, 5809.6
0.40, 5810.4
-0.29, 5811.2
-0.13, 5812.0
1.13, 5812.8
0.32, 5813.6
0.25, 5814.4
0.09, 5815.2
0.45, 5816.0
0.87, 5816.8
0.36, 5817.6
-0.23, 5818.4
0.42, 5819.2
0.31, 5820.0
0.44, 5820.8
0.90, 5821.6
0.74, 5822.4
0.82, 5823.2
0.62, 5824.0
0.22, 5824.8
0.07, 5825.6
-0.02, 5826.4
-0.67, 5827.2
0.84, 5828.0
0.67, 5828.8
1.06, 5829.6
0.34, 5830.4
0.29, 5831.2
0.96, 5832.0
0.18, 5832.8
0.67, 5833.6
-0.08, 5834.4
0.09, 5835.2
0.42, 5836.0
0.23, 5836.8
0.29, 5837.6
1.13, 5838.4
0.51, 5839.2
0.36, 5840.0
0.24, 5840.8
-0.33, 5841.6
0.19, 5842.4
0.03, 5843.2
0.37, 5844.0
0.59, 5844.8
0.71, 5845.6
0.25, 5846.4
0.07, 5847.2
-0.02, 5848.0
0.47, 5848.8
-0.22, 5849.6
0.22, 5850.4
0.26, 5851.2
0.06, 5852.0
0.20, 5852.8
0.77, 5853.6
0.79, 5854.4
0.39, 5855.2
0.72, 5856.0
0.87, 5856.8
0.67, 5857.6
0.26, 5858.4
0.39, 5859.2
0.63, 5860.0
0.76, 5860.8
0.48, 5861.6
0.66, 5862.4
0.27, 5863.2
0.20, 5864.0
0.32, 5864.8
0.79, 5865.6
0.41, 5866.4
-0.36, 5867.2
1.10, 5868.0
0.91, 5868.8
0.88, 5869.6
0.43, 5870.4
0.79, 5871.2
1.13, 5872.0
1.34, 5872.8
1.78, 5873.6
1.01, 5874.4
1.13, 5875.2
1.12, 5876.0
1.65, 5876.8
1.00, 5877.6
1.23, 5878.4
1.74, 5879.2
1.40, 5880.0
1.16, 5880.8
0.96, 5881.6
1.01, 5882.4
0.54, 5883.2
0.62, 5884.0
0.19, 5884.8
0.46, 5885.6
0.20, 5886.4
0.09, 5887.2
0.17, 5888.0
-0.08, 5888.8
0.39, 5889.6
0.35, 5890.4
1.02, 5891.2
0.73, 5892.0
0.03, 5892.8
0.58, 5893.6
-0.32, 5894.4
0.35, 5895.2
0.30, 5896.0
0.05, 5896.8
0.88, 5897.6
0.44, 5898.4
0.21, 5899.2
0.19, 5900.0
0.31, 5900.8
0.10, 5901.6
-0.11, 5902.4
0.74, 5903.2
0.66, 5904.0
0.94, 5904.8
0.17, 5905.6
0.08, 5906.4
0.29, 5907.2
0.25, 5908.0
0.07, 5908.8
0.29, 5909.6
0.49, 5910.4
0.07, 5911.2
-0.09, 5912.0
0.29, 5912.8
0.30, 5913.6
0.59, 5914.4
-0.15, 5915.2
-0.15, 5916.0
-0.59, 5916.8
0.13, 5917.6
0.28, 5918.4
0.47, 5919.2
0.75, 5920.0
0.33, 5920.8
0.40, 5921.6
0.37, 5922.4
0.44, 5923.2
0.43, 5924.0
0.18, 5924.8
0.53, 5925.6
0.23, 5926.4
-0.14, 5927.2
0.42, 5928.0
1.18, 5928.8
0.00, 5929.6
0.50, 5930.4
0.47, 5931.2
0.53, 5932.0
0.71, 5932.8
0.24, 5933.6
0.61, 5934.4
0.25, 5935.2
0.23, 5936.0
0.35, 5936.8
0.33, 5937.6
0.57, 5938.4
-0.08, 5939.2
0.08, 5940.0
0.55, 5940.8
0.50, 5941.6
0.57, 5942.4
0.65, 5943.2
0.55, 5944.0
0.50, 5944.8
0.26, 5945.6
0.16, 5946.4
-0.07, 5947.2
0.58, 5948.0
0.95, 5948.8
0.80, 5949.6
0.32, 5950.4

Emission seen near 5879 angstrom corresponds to [O II] 3727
